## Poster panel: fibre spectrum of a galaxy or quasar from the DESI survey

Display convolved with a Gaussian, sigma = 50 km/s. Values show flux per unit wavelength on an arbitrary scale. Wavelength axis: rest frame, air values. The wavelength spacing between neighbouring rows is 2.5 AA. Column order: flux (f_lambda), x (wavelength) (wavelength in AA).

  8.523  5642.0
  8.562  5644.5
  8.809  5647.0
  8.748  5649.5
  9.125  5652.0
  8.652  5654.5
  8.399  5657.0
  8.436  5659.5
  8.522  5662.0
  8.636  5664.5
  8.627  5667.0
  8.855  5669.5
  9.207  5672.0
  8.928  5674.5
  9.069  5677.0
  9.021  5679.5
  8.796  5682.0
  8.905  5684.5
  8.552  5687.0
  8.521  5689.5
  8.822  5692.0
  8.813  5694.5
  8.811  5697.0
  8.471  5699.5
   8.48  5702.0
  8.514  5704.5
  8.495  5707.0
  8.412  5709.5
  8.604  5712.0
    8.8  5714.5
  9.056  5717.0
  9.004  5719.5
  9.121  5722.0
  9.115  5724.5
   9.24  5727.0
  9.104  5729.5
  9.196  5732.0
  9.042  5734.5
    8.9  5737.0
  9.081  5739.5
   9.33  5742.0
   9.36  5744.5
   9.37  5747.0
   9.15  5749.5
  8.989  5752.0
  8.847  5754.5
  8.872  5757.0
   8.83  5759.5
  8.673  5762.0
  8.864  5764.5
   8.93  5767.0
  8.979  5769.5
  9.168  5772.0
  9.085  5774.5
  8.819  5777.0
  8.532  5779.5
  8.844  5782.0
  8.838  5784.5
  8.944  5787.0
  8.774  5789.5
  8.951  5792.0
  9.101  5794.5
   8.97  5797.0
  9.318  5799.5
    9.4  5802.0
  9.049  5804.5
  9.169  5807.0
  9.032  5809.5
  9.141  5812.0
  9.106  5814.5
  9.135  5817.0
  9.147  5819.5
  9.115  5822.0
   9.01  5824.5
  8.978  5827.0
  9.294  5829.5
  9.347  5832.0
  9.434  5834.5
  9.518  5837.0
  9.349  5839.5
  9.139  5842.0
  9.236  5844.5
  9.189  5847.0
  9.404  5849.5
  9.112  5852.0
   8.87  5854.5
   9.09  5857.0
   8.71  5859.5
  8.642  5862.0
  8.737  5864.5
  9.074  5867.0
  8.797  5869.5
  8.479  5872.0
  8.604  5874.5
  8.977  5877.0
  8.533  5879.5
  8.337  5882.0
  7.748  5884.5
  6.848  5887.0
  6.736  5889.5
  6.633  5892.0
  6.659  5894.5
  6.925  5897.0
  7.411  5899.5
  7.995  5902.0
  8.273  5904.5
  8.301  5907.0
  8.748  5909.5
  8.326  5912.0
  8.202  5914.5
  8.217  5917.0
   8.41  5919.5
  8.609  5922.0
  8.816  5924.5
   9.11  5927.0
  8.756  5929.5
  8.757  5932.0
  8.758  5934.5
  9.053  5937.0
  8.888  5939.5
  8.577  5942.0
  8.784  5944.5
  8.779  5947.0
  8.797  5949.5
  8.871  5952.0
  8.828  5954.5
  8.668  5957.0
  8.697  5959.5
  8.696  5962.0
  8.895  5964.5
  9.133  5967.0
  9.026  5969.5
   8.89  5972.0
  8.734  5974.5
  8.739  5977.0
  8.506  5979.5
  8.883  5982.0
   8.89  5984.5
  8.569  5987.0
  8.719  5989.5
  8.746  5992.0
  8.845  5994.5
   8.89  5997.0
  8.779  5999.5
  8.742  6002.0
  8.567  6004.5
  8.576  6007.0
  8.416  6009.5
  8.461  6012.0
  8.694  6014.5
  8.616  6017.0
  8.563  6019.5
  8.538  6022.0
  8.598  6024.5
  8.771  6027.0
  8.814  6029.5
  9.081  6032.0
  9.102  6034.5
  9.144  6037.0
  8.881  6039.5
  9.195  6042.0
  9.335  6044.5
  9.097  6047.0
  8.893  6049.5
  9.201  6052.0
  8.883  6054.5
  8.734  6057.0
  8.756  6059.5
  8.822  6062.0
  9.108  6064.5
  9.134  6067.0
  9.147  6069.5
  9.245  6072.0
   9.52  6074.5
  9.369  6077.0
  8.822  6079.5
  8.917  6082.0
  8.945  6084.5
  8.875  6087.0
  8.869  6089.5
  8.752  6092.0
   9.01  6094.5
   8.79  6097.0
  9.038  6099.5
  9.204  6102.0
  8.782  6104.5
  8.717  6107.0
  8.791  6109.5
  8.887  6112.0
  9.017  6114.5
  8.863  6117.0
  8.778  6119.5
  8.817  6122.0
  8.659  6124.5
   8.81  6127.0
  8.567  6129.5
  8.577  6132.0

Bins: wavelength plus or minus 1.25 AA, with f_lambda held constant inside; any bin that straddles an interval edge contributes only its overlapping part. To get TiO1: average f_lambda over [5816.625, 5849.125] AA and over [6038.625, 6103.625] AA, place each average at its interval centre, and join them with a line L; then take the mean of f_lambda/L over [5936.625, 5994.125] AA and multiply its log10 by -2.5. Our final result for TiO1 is 0.04 mag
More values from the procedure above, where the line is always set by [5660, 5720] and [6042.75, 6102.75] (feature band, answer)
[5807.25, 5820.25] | -0.03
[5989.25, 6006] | 0.03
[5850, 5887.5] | 0.03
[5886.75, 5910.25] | 0.19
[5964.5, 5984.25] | 0.01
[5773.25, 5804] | -0.02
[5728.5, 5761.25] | -0.04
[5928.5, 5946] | 0.02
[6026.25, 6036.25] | 0.00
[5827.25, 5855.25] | -0.05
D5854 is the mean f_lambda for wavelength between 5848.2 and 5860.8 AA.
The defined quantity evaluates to 9.04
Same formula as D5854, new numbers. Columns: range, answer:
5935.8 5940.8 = 8.97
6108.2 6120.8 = 8.87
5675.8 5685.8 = 8.95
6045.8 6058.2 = 8.96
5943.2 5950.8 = 8.79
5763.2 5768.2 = 8.89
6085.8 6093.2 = 8.83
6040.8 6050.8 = 9.13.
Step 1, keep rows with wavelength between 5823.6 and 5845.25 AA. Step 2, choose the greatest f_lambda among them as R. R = 9.518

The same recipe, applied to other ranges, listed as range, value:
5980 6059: 9.335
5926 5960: 9.11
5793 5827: 9.4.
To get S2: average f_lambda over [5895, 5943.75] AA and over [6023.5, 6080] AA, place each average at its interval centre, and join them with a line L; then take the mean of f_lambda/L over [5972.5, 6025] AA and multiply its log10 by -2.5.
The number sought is 0.01 mag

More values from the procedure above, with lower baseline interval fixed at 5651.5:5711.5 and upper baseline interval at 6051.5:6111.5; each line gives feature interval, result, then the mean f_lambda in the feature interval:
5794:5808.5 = -0.05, 9.17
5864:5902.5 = 0.12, 7.89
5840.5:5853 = -0.05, 9.22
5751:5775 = -0.02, 8.92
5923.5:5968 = 0.01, 8.82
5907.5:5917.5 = 0.06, 8.38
